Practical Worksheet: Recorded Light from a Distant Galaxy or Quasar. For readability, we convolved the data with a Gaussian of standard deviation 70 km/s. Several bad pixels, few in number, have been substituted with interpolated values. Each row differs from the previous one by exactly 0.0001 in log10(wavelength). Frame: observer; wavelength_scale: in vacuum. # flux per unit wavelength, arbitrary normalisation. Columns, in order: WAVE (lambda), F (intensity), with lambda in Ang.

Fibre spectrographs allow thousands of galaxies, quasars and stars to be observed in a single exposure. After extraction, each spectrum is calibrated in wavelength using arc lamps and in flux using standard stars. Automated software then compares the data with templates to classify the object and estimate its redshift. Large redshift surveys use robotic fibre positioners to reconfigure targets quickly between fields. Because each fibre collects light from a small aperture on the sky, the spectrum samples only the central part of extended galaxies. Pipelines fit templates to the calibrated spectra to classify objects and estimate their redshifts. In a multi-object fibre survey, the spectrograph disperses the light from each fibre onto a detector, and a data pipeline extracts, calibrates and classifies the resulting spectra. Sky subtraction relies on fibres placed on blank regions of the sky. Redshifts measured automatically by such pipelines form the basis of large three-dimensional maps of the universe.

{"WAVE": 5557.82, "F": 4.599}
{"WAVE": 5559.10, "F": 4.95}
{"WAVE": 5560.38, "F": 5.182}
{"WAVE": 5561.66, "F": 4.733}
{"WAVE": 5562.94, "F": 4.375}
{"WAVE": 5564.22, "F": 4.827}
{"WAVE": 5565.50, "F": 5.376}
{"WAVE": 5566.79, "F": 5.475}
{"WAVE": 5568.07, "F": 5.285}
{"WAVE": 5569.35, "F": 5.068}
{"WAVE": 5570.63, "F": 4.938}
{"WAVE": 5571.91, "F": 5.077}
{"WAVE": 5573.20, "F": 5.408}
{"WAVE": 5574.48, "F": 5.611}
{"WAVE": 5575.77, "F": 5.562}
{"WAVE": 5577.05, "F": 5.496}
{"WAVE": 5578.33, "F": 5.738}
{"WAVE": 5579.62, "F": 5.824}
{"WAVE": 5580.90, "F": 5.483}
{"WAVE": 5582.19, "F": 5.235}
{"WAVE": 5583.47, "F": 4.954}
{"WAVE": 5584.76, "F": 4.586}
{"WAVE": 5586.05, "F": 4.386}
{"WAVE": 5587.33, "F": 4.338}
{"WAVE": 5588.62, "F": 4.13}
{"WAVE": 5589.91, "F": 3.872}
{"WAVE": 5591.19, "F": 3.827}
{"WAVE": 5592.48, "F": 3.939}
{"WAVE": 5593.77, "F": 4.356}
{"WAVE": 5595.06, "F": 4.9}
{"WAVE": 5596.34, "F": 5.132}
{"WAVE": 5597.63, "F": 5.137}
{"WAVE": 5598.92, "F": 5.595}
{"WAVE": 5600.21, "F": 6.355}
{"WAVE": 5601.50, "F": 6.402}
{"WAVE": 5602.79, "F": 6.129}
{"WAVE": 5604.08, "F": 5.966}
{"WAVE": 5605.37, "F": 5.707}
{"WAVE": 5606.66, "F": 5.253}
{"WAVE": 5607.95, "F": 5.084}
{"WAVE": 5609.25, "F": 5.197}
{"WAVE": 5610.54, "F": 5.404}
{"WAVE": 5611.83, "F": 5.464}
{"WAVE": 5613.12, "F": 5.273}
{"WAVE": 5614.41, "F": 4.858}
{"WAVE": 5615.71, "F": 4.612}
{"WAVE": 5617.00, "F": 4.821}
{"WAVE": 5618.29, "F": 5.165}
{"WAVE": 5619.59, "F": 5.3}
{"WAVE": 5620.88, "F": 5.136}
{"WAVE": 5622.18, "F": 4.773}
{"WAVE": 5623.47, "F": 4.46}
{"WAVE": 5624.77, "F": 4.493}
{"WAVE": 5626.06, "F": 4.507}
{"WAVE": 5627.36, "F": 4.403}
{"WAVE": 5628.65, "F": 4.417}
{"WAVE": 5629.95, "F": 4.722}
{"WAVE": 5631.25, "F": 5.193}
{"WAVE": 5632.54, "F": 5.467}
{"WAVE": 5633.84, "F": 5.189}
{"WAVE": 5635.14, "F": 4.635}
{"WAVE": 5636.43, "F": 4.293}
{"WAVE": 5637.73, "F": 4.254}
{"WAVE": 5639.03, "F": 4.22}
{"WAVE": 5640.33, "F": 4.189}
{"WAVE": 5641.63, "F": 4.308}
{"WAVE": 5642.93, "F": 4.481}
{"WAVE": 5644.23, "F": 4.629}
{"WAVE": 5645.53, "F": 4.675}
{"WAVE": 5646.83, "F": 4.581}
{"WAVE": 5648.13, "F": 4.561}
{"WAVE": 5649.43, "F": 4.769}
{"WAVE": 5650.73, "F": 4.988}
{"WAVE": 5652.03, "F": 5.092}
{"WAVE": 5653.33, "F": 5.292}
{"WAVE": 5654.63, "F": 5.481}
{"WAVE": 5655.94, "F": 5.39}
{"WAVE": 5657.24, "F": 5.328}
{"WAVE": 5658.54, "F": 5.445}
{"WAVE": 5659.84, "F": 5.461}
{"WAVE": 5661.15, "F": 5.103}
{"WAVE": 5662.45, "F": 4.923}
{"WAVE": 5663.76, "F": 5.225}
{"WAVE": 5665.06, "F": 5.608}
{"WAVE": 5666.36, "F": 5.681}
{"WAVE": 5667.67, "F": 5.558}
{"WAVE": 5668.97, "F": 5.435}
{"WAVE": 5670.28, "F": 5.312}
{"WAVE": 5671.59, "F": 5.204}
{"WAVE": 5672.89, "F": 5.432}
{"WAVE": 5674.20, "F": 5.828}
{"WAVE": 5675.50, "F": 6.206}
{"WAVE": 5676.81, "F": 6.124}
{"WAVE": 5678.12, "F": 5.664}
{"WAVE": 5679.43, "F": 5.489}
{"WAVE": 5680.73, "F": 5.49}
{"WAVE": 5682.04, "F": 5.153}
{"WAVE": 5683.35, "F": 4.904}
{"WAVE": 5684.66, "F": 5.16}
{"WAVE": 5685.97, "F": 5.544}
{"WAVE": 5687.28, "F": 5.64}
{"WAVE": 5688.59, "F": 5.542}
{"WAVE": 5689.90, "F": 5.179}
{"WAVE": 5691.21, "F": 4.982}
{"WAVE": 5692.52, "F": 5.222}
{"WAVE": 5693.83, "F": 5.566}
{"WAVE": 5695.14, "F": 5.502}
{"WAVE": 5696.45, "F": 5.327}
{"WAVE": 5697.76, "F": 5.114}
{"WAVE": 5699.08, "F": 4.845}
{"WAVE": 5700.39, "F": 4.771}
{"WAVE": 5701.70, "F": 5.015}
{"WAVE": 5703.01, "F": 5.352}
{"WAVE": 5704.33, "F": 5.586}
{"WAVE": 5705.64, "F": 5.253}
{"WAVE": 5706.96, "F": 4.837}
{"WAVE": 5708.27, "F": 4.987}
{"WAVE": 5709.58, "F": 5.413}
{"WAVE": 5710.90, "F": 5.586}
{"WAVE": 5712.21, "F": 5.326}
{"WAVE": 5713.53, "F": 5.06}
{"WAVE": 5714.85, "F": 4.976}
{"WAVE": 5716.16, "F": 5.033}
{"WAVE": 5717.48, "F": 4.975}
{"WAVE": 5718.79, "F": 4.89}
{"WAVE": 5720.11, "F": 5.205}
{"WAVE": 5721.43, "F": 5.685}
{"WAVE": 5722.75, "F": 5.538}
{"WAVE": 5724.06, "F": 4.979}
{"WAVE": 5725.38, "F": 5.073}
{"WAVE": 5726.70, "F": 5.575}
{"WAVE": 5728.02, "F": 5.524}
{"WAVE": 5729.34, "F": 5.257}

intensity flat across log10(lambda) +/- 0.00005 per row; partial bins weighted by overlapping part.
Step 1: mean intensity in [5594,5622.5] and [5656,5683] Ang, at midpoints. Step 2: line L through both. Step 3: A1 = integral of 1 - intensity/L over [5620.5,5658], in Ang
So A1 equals 4.5 Ang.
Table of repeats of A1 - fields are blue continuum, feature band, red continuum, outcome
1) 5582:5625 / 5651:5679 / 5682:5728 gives -1.73 Ang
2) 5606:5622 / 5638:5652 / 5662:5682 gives 2.06 Ang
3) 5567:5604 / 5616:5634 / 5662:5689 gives 1.47 Ang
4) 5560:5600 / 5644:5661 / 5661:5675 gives 0.87 Ang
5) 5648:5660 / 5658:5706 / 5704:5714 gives -1.38 Ang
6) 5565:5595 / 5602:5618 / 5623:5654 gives -1.72 Ang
